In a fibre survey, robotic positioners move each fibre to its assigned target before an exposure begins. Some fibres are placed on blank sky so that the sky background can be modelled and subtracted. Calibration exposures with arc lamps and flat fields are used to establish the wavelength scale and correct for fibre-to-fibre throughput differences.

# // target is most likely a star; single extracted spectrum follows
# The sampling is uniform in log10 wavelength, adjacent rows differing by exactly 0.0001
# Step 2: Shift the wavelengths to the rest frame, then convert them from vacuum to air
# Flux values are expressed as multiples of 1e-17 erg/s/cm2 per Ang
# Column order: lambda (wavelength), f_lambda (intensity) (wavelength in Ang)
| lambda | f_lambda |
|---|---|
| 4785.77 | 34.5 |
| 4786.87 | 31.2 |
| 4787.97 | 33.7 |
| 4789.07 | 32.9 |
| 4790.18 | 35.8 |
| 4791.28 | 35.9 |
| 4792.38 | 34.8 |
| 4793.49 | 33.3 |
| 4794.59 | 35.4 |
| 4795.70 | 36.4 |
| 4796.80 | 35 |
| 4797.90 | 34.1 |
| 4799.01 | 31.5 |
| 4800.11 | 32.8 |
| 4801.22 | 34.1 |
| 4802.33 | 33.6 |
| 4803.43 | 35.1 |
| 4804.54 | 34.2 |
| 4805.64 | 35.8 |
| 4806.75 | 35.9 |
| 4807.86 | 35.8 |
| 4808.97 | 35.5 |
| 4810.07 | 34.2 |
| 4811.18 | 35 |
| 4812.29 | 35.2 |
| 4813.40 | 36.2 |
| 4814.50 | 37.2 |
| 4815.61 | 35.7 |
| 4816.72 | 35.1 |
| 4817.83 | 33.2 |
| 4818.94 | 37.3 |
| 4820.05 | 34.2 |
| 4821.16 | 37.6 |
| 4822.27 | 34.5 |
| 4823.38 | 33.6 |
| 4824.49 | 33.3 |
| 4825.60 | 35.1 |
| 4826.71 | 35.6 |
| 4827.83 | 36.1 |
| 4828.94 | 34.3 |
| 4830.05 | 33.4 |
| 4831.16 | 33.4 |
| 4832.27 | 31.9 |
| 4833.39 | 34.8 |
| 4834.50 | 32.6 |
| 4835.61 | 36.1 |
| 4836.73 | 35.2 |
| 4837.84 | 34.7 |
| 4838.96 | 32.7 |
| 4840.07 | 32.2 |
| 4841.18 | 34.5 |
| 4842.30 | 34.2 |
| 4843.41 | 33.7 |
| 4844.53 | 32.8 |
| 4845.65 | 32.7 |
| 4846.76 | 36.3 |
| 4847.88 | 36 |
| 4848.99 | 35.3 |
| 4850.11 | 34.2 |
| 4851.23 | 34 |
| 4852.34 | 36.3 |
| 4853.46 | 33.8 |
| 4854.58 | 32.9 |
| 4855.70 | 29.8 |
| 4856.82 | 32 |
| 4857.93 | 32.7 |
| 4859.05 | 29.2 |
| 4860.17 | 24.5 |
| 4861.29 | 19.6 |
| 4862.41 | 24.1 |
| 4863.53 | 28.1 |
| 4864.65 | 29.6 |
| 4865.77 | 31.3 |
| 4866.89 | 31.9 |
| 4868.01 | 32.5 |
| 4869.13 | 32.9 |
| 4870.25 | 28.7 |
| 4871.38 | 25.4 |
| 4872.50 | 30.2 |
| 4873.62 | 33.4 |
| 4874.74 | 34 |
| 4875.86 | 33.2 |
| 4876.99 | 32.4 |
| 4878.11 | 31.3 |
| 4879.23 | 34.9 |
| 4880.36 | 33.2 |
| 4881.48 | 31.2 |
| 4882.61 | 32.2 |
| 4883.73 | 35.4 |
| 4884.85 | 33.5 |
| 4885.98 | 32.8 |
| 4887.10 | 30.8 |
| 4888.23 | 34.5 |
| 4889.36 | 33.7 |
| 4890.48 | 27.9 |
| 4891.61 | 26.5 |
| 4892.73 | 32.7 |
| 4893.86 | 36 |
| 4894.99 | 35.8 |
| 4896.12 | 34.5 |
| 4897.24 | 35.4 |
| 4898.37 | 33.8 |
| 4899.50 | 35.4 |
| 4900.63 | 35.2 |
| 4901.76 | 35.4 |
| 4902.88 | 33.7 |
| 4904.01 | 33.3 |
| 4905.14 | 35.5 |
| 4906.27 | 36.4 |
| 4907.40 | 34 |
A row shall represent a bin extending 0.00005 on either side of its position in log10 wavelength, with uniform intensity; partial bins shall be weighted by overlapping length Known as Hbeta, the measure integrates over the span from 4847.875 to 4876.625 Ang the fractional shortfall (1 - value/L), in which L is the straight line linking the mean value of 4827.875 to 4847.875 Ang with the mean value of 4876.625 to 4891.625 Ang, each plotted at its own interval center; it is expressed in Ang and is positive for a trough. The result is 1.9 Ang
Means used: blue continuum 34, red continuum 32.4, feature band 30.9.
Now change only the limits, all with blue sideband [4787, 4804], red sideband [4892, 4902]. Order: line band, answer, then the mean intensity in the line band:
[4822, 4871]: 2.77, 32.5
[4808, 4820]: -0.39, 35.4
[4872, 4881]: 0.47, 32.8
